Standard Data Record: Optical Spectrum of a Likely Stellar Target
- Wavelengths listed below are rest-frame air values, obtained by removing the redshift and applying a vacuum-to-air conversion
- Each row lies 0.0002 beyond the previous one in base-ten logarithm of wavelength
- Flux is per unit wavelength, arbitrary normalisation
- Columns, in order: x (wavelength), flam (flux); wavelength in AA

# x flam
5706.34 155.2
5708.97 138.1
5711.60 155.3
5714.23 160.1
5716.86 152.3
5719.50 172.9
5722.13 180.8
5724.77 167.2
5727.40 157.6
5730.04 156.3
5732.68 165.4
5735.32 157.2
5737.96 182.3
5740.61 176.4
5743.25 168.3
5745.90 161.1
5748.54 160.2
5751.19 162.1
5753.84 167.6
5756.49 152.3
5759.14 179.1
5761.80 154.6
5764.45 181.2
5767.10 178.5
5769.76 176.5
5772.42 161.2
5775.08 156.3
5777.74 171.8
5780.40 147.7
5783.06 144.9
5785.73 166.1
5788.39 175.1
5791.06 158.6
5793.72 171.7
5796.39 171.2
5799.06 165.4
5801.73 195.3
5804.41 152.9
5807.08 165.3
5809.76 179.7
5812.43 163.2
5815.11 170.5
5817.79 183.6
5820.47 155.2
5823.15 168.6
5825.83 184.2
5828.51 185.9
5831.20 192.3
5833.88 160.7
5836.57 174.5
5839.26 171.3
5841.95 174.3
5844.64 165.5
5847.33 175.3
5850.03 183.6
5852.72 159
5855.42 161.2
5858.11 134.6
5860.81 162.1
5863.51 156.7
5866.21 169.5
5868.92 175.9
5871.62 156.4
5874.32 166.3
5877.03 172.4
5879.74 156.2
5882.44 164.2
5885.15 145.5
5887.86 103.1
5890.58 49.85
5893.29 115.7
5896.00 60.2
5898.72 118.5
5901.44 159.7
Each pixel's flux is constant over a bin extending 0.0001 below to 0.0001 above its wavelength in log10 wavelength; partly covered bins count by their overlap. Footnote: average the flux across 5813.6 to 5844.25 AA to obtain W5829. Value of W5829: 174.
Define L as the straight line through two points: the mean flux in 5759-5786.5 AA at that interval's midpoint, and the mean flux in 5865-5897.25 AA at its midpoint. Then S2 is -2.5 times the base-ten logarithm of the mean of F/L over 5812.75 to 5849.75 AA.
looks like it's -0.17 mag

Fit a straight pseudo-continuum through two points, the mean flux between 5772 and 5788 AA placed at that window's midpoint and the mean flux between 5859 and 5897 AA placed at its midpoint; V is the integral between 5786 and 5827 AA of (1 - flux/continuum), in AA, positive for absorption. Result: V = -4.5 AA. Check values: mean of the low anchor 159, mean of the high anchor 140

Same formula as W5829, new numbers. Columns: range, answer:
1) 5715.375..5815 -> 166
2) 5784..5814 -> 169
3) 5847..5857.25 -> 168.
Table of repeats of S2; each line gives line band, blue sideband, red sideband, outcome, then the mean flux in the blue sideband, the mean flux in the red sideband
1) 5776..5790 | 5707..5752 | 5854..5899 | -0.04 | 163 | 140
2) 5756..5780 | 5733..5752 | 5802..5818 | 0.00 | 167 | 170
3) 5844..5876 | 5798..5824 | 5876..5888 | -0.04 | 170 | 152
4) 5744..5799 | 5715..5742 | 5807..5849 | 0.03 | 167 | 173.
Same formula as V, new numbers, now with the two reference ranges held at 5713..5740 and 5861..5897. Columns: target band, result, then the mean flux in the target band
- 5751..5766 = -0.6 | 167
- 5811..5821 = -1.3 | 169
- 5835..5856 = -3.7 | 171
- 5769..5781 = -0.4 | 163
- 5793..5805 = -1.5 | 172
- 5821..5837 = -3.1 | 177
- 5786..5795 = -0.8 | 168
